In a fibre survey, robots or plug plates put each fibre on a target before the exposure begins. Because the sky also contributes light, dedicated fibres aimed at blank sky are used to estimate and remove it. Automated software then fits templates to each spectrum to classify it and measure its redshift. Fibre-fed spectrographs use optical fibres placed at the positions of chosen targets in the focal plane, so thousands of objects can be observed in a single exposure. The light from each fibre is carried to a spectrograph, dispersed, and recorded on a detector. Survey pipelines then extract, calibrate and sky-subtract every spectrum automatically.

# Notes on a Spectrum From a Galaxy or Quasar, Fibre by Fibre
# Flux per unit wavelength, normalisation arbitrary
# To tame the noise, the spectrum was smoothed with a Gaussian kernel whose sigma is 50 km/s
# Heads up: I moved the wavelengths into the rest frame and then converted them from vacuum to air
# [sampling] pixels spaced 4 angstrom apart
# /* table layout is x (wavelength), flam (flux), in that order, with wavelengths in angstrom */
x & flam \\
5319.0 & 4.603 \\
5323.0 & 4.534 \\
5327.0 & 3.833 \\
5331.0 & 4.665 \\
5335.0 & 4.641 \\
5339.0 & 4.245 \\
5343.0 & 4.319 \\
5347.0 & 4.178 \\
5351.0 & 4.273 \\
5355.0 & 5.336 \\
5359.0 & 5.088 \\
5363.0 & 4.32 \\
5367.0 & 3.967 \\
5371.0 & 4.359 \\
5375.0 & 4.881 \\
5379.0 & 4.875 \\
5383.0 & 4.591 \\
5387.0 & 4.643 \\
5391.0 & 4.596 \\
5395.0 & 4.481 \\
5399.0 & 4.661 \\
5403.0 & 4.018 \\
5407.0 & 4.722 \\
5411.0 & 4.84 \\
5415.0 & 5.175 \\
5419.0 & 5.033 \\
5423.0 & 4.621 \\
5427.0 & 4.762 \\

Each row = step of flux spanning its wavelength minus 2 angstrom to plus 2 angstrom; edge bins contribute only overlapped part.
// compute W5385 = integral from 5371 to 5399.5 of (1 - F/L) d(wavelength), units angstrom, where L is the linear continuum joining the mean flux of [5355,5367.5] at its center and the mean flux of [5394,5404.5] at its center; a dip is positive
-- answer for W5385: -1.0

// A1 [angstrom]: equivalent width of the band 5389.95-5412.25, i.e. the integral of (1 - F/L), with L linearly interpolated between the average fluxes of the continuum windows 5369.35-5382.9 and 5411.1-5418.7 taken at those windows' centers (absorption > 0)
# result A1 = 1.8 angstrom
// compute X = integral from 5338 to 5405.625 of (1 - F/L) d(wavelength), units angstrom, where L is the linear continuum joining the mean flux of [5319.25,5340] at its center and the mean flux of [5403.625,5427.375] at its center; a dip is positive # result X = 1.2 angstrom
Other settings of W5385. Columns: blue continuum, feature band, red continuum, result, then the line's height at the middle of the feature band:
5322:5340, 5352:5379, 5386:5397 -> -1.04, 4.49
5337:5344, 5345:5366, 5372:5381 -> -0.48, 4.5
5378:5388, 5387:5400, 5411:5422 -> 0.57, 4.79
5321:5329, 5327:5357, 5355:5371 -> -0.87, 4.35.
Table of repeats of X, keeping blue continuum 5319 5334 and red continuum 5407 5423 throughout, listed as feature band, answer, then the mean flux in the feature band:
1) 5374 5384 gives -0.2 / 4.79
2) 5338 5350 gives 0.7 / 4.25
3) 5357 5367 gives 0.1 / 4.56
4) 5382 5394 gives 0.4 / 4.6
